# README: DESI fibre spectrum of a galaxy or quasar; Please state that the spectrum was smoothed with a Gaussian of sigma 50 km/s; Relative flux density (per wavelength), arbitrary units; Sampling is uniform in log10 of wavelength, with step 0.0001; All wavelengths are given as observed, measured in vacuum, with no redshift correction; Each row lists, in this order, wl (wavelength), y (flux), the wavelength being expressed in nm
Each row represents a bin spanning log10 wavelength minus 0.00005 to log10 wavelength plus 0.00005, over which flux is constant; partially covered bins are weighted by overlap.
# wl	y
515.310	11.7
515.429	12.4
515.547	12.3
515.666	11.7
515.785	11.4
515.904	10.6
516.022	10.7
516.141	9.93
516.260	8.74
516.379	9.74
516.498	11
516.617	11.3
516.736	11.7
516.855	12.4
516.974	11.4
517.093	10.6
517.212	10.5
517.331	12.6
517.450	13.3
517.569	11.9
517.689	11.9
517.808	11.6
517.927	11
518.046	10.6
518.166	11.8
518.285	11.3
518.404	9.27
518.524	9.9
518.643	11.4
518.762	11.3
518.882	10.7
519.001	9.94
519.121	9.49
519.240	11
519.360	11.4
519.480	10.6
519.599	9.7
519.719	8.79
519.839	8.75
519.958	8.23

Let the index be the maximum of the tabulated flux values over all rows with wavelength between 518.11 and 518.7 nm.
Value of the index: 11.8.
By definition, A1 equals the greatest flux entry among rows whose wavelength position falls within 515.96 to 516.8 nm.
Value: 11.7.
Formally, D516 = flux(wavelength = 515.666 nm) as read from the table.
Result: 11.7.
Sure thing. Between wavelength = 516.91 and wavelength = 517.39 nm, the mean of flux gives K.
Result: 11.3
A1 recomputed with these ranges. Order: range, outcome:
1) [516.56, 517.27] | 12.4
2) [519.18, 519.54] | 11.4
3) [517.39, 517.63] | 13.3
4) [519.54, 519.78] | 9.7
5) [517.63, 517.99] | 11.9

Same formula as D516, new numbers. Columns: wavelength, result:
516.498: 11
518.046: 10.6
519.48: 10.6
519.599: 9.7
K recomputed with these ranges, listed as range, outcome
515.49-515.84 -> 11.8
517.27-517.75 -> 12.4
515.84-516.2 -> 10.4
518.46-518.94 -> 10.8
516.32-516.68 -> 10.7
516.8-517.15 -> 11.5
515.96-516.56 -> 10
